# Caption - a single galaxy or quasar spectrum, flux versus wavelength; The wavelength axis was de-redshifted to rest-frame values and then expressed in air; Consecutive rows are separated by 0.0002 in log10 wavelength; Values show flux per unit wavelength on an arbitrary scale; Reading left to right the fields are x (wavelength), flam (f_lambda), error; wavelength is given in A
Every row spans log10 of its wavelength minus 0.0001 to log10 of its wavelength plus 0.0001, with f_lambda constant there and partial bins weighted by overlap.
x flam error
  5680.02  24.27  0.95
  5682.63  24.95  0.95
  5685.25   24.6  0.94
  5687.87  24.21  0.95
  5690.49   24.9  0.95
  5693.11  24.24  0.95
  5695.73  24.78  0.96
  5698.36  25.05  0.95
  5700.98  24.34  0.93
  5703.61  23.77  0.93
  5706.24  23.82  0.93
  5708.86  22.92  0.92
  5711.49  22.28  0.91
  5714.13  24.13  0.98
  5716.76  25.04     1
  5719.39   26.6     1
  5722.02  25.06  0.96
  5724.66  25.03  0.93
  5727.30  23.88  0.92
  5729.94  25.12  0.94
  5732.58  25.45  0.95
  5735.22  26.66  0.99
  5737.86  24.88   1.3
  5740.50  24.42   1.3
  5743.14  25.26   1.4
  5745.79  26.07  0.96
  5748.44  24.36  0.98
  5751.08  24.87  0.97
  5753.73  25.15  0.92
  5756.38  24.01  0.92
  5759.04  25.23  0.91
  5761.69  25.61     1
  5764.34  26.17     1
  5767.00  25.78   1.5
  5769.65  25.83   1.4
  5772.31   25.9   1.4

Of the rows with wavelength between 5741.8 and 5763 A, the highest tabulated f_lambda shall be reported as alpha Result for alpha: 26.07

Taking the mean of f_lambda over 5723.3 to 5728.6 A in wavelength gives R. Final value 24.4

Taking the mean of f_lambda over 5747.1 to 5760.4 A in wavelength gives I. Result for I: 24.7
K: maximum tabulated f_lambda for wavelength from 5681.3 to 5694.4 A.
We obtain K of 24.95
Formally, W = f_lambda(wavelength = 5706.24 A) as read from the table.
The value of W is 23.82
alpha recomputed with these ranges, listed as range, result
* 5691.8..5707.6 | 25.05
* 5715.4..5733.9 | 26.6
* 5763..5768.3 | 26.17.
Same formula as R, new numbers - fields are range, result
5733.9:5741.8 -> 25.3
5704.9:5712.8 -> 23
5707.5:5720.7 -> 24.2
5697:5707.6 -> 24.2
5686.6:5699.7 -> 24.6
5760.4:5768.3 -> 25.9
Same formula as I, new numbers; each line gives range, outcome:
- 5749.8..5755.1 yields 25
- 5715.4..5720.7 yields 25.8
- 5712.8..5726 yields 25.2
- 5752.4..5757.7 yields 24.6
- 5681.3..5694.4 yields 24.6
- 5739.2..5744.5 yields 24.8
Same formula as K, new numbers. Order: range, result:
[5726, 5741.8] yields 26.66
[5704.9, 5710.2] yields 23.82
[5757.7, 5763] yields 25.61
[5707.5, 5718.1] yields 25.04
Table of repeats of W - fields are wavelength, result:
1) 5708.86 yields 22.92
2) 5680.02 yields 24.27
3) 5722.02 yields 25.06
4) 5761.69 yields 25.61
